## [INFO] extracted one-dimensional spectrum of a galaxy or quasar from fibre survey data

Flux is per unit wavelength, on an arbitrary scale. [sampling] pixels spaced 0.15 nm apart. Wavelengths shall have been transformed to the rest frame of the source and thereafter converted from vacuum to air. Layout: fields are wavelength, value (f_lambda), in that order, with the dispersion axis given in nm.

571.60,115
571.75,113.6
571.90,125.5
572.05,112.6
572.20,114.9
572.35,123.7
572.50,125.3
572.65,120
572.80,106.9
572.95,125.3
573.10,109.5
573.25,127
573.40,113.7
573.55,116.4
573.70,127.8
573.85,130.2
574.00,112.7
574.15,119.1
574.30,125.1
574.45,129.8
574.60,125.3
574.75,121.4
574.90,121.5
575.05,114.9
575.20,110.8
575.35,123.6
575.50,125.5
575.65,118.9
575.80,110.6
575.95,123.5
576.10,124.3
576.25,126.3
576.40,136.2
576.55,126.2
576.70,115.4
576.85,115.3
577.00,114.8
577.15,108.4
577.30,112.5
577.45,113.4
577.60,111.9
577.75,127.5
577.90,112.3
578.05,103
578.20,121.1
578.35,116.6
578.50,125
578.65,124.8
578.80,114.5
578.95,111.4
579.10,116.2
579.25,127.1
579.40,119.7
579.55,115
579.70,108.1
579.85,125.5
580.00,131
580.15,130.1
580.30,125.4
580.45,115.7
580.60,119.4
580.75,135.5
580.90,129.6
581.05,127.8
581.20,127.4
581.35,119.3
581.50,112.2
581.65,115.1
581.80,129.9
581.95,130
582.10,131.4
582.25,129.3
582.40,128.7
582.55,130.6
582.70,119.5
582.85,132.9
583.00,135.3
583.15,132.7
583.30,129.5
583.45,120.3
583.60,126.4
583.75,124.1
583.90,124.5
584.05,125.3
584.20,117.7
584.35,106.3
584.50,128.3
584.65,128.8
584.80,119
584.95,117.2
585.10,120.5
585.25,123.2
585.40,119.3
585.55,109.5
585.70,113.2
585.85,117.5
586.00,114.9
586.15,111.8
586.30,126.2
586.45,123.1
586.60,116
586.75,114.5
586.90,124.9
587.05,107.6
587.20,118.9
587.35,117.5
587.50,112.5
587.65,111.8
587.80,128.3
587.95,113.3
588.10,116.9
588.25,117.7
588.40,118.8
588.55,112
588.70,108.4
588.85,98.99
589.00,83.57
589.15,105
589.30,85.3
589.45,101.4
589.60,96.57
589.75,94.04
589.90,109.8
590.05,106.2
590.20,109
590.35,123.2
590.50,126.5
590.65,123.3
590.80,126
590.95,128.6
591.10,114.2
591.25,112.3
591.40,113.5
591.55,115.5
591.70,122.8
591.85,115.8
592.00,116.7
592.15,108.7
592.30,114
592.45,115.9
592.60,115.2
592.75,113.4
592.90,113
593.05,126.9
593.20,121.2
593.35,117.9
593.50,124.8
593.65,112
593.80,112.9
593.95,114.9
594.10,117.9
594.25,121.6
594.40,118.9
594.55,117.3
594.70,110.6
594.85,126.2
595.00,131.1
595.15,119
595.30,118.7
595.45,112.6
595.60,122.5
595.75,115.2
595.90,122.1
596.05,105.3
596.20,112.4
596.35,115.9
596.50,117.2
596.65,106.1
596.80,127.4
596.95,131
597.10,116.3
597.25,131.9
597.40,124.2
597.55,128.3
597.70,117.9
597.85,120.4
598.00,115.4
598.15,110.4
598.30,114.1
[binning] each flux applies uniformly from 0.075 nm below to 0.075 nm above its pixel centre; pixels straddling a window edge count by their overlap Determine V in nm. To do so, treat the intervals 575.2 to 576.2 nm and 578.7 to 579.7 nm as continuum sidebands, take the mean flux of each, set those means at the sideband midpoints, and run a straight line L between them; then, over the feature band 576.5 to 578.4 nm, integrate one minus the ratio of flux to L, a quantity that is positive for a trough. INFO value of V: 0.056 nm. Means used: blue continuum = 120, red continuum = 117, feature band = 115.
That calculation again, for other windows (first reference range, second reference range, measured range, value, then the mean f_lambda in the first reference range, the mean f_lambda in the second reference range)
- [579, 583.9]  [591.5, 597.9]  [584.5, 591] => 0.41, 125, 118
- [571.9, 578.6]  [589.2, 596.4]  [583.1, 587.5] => -0.10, 119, 115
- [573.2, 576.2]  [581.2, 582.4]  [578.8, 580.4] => 0.04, 121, 124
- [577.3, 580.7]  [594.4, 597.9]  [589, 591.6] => 0.19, 119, 120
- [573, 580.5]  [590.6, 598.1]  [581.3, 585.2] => -0.17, 120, 118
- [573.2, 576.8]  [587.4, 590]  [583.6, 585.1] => -0.13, 122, 107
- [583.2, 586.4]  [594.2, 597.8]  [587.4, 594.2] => 0.37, 120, 120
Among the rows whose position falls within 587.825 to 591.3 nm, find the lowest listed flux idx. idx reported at 83.57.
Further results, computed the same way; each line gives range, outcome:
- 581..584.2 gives 112.2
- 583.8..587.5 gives 106.3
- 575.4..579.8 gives 103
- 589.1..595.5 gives 85.3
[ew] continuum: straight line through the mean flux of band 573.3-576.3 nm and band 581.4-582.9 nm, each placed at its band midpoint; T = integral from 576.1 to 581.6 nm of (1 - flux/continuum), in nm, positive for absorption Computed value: 0.16 nm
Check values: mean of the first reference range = 121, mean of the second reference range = 126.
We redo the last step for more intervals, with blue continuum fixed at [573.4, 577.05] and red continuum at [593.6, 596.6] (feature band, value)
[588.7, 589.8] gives 0.209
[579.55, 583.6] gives -0.190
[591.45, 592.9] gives 0.032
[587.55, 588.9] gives 0.050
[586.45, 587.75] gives 0.030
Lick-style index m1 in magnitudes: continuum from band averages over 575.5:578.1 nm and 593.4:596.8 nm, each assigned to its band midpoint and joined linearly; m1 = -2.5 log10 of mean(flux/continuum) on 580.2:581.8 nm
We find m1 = -0.05 mag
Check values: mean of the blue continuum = 118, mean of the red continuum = 117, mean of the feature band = 123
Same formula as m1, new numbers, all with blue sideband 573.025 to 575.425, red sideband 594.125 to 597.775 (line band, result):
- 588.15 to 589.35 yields 0.15 mag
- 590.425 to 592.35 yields 0.01 mag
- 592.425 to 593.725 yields 0.02 mag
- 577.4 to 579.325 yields 0.03 mag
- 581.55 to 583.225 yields -0.07 mag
